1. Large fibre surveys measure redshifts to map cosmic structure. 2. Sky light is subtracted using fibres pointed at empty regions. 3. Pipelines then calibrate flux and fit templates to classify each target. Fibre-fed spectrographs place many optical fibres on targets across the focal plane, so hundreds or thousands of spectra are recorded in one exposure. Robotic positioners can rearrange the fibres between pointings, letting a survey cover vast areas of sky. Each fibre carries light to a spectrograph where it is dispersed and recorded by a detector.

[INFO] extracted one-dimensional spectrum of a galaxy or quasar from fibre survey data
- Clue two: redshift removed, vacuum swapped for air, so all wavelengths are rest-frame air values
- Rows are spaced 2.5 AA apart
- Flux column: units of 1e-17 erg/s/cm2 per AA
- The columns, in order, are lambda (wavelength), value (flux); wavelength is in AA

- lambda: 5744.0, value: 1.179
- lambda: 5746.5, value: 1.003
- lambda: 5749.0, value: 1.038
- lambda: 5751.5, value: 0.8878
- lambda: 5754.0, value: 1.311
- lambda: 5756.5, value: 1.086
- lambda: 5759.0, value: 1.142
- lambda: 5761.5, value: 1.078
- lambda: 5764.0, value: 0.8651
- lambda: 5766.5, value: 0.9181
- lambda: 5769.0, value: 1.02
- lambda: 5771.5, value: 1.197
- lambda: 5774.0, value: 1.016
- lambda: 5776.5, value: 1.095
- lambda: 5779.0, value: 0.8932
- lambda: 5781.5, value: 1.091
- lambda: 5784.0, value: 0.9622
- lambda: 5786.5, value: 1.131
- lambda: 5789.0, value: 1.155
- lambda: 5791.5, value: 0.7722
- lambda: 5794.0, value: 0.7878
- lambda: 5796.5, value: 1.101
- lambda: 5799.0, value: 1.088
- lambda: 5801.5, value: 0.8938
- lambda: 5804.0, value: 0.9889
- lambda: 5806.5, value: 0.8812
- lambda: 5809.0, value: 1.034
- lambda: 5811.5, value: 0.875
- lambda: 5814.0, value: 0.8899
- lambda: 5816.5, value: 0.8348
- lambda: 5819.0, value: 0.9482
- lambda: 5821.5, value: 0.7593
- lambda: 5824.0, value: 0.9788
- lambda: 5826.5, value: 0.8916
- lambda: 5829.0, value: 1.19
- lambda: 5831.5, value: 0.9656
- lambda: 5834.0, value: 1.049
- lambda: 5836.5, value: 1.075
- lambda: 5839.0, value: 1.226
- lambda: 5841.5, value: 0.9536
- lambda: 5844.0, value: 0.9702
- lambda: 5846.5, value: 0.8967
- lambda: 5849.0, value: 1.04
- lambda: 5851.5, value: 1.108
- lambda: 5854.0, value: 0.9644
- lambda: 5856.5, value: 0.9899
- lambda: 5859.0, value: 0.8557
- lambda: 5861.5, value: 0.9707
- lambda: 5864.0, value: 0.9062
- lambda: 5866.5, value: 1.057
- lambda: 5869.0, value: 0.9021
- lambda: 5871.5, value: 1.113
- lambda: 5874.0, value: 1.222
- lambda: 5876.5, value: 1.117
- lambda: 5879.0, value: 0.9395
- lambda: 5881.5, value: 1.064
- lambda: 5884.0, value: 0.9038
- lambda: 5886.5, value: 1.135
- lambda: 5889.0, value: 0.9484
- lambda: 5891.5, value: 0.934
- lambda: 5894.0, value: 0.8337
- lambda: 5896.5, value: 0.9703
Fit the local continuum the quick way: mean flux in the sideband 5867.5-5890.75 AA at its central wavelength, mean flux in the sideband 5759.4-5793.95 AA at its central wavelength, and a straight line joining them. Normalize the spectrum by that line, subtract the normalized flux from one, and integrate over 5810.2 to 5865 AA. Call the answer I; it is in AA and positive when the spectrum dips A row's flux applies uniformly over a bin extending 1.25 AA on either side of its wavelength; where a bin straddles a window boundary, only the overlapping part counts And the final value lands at 2.96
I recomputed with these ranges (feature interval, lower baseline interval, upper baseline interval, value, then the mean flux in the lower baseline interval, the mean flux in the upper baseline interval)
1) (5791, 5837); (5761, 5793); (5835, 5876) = 3.00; 1.01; 1.02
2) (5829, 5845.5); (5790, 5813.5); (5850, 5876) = -1.16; 0.937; 1.01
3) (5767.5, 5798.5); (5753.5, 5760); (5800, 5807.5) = 0.40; 1.17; 0.928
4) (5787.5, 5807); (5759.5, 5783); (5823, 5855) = 1.14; 1.02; 1.02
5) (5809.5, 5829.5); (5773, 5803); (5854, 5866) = 1.20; 0.999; 0.942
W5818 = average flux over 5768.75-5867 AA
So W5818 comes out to 0.987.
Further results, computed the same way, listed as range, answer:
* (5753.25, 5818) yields 1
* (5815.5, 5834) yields 0.947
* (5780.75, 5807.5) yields 0.986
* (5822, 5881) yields 1.01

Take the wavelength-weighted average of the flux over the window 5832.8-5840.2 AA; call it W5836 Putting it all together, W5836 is 1.12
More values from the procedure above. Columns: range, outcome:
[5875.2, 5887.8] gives 1.03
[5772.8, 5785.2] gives 1.01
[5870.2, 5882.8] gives 1.09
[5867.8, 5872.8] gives 1.01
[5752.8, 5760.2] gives 1.18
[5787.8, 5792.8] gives 0.96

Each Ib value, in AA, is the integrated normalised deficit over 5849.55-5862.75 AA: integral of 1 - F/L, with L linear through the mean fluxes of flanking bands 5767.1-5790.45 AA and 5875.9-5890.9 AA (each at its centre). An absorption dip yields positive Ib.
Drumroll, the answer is 0.5 AA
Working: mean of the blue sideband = 1.06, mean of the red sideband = 1.01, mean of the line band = 0.981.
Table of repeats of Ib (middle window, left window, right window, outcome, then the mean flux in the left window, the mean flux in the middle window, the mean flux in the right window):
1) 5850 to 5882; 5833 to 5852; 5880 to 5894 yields -0.25 AA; 1.04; 1.02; 0.981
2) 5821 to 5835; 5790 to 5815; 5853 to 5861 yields -0.69 AA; 0.934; 0.982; 0.939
